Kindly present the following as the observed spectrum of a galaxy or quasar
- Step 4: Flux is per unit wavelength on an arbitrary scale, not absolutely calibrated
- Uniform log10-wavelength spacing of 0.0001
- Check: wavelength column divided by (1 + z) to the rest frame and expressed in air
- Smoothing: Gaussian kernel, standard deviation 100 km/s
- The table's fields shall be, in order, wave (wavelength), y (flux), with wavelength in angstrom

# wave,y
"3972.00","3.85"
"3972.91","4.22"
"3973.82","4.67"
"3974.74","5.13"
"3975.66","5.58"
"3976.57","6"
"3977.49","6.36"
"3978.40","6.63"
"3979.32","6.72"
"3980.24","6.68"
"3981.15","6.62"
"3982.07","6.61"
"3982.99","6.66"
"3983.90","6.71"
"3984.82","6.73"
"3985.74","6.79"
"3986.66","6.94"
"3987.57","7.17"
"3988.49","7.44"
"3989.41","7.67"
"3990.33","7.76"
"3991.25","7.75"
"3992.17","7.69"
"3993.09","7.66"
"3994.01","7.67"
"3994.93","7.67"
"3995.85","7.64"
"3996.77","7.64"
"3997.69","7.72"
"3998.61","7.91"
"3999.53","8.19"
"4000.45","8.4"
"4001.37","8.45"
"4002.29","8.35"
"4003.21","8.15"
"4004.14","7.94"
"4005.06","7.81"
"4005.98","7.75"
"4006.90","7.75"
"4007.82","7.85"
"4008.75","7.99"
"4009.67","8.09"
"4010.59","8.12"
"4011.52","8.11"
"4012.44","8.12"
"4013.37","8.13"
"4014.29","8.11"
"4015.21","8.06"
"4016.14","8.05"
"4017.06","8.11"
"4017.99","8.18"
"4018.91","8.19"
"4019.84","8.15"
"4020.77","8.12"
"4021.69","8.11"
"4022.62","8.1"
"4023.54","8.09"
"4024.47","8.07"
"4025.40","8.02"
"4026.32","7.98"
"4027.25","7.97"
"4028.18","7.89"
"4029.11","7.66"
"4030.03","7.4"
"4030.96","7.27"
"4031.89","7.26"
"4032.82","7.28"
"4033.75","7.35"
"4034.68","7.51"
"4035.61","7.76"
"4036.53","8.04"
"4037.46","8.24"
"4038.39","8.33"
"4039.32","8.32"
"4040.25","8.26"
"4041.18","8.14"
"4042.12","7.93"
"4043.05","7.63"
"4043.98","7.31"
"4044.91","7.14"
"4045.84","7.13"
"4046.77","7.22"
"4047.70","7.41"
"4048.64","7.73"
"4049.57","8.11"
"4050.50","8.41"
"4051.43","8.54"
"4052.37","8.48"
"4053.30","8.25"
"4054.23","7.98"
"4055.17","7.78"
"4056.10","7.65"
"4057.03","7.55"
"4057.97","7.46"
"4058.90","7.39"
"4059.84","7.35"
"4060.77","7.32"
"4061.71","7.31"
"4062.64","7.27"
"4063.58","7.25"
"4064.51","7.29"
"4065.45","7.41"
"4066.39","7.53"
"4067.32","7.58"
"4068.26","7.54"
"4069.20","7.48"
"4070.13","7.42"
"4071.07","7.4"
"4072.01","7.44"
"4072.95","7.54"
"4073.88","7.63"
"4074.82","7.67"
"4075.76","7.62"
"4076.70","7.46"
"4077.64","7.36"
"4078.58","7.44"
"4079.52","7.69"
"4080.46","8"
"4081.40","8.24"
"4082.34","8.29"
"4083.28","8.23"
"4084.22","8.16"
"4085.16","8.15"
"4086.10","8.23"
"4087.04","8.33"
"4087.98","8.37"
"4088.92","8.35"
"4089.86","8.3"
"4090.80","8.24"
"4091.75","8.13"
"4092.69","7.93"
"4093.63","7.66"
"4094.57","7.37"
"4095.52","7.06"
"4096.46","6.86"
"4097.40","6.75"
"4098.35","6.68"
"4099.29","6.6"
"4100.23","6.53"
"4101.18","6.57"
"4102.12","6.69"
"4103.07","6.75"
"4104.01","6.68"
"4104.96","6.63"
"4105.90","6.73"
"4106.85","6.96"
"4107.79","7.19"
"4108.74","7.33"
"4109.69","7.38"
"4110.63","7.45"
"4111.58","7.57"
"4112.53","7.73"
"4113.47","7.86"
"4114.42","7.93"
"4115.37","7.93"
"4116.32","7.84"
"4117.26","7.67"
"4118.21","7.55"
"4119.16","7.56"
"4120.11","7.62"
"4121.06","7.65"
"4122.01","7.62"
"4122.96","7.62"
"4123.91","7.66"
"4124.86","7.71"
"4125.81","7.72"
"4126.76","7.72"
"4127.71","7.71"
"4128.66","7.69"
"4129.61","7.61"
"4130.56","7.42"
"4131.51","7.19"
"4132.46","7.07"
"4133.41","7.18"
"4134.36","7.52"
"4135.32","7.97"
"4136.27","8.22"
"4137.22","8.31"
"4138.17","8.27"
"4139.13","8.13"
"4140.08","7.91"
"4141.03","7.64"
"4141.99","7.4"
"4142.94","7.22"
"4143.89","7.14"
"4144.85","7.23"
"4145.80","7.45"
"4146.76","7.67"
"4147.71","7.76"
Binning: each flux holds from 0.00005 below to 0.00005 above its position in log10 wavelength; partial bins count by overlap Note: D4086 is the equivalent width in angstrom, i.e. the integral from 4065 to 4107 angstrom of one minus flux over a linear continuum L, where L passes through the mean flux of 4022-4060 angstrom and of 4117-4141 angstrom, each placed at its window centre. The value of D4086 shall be 1.27 angstrom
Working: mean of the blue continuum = 7.79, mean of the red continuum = 7.69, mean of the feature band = 7.51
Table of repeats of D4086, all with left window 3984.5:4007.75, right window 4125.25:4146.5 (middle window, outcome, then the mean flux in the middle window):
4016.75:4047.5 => -0.5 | 7.82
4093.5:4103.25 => 1.0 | 6.84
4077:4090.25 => -0.7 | 8.07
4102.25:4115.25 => 0.7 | 7.25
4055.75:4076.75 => 0.6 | 7.46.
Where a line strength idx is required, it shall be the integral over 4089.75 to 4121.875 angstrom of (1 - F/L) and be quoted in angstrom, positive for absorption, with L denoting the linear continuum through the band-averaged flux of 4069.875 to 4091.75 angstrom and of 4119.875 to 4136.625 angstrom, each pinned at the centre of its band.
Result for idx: 1.7 angstrom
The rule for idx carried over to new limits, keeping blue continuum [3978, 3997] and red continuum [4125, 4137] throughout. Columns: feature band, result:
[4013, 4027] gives -1.6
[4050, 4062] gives -0.7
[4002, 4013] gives -1.2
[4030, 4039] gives -0.4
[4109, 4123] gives -0.2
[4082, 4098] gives -0.9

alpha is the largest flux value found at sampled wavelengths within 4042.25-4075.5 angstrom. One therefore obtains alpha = 8.54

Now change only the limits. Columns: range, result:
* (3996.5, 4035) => 8.45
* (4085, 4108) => 8.37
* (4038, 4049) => 8.33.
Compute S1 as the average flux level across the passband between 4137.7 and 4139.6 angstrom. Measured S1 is 8.17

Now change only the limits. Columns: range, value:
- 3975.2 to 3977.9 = 5.97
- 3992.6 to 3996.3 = 7.66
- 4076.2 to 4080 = 7.48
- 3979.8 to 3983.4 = 6.64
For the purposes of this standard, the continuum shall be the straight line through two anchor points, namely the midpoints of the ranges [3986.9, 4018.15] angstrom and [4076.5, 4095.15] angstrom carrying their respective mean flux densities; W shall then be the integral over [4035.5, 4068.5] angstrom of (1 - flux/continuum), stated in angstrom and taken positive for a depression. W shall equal 1.0 angstrom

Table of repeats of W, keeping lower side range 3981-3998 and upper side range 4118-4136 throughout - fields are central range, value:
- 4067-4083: -0.4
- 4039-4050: -0.4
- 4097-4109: 1.2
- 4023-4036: -0.5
